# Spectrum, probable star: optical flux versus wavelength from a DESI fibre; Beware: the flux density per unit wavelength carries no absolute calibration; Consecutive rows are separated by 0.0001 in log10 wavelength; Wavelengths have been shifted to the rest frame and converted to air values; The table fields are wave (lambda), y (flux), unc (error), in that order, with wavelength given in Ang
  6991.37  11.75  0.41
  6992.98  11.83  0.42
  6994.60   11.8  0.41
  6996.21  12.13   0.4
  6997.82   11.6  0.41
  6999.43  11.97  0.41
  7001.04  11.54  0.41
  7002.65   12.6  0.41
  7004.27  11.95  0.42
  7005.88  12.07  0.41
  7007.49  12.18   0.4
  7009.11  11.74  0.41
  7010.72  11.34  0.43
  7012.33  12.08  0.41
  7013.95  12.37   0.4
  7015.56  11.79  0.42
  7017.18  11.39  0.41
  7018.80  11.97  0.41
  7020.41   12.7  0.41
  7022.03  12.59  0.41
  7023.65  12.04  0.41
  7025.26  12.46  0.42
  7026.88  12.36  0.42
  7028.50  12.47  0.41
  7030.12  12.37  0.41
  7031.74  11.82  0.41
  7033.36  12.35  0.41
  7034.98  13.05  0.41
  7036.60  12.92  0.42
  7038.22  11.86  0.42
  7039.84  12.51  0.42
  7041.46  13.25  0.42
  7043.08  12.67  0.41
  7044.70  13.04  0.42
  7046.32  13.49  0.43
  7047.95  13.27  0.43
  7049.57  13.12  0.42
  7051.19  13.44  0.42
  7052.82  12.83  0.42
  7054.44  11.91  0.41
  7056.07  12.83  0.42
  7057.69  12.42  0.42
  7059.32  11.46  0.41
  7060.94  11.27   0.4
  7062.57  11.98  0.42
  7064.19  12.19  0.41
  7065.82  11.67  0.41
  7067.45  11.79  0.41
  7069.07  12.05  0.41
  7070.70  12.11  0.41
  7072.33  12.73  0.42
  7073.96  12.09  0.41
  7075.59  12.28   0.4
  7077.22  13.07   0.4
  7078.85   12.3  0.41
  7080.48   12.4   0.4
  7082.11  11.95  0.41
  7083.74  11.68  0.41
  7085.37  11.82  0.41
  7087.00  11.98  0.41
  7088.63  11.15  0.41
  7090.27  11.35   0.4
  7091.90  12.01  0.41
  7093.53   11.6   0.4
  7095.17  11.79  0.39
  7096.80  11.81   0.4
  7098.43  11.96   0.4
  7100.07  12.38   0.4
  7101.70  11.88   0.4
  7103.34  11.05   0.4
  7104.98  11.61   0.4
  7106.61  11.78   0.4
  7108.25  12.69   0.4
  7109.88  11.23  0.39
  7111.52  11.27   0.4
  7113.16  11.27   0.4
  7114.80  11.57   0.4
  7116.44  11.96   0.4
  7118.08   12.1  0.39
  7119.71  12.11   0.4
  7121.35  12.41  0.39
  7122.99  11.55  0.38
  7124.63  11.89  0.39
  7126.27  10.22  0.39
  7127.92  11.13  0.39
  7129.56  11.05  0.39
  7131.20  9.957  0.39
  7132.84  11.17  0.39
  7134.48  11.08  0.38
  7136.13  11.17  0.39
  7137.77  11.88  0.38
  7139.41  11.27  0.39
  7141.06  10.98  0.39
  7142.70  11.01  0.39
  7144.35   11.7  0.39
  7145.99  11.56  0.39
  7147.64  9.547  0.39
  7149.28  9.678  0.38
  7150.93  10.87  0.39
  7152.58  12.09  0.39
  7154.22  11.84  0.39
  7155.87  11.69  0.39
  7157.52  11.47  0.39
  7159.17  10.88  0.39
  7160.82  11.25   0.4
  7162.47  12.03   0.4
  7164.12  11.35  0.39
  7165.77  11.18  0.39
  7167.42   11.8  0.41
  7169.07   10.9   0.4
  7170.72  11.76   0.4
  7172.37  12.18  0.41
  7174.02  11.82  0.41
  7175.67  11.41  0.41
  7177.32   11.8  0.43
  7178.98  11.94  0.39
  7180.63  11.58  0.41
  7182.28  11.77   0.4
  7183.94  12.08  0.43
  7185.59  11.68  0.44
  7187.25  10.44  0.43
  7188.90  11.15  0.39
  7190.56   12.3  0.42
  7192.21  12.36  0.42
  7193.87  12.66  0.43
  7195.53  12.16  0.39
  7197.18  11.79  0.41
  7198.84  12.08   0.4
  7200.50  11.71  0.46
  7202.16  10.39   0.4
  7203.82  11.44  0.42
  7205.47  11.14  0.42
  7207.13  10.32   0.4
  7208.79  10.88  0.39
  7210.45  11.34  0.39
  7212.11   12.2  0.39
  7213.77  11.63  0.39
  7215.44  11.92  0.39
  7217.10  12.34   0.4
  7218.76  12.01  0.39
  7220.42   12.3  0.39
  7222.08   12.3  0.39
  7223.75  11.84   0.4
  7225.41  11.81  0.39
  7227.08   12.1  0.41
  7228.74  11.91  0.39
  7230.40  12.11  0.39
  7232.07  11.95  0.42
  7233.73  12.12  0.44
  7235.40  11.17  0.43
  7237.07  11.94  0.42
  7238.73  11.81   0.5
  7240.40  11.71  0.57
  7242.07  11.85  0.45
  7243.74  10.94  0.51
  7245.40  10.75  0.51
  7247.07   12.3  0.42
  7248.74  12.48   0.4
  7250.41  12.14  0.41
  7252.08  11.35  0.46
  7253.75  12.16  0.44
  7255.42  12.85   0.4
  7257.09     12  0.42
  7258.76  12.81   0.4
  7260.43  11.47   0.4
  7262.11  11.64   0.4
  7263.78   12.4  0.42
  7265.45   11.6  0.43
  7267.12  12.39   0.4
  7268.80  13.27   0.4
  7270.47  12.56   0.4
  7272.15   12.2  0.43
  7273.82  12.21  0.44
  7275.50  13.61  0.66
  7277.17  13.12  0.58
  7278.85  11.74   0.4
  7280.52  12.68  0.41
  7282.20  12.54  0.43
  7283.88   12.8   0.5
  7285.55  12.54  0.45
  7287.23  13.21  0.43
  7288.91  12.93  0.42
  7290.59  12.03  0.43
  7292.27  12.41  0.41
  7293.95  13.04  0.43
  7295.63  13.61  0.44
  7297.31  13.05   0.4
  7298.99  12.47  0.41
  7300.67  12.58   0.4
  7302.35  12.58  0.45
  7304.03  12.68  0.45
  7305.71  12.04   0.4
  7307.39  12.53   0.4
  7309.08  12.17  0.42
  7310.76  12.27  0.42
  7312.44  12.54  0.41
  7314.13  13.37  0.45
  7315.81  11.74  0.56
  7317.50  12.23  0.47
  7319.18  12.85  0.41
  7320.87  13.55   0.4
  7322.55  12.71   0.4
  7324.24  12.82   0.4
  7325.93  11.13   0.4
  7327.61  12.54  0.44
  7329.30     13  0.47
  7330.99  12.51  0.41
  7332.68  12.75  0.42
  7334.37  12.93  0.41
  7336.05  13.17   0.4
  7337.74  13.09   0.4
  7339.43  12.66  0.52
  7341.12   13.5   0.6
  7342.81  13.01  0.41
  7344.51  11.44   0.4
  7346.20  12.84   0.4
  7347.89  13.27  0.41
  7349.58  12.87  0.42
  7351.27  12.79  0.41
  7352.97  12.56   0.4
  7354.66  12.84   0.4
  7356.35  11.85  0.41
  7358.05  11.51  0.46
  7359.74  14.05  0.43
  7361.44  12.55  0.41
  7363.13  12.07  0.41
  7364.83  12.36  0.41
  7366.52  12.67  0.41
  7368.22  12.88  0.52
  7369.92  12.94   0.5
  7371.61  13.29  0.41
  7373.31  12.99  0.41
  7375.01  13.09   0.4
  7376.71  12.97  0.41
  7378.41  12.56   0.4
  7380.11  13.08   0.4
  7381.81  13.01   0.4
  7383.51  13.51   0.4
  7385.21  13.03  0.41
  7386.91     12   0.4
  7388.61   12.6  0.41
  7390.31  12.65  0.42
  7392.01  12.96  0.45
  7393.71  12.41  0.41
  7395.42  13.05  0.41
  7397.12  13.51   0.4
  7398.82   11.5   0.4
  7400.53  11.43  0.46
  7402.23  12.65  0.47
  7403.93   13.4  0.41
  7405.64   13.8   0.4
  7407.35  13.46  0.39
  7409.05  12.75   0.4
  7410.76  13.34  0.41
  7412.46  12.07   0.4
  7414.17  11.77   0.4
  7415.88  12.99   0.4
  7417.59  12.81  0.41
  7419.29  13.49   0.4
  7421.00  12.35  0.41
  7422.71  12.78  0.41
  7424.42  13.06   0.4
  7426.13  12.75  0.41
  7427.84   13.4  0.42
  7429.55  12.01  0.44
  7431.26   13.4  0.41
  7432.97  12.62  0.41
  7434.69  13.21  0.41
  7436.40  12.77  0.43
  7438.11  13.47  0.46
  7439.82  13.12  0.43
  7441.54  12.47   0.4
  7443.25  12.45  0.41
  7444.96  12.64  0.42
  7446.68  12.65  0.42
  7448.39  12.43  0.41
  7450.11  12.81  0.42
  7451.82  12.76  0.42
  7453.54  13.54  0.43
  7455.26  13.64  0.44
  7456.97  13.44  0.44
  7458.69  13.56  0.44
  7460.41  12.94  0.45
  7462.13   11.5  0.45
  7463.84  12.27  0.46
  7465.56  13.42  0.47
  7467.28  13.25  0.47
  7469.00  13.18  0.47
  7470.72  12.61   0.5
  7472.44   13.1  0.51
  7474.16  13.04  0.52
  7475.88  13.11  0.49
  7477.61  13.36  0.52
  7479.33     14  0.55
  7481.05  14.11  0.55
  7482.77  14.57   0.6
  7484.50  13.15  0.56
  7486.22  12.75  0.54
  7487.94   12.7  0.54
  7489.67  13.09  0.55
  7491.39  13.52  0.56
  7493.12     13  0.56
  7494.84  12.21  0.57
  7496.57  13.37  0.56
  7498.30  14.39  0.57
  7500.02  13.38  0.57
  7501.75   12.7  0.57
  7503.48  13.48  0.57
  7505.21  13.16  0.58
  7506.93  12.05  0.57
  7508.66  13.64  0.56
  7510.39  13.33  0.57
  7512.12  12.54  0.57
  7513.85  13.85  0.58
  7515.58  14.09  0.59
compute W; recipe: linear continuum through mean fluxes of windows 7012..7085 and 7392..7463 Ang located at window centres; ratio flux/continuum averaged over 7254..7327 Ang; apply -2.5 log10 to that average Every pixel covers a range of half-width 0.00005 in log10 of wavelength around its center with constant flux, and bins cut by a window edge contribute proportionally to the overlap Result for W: 0.01 mag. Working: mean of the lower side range 12.4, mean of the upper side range 12.8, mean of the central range 12.5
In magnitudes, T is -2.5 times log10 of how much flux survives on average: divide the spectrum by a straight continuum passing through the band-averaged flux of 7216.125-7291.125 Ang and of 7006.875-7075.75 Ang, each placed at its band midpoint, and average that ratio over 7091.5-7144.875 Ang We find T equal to 0.07 mag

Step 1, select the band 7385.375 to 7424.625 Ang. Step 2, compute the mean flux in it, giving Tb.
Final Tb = 12.7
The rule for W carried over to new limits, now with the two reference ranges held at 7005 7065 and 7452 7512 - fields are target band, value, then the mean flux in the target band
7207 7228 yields 0.08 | 11.8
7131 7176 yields 0.12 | 11.3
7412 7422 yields 0.04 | 12.6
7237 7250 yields 0.09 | 11.7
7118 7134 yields 0.11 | 11.3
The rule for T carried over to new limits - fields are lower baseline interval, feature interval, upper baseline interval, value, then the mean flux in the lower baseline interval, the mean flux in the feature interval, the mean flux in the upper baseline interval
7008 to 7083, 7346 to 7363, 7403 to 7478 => 0.010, 12.3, 12.7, 12.9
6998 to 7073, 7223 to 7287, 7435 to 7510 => 0.049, 12.3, 12.1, 13.1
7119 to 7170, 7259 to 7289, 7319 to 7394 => -0.028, 11.2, 12.5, 12.8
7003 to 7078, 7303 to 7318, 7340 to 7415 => 0.023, 12.3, 12.4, 12.7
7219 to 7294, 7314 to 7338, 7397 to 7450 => -0.020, 12.2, 12.7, 12.8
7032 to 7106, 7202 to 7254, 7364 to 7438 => 0.071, 12.2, 11.7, 12.8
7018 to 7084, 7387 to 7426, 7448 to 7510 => 0.023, 12.4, 12.8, 13.2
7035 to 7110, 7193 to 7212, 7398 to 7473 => 0.087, 12.2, 11.5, 12.8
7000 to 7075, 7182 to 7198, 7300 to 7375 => 0.058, 12.3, 11.8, 12.7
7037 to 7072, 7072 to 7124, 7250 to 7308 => 0.050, 12.4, 11.9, 12.5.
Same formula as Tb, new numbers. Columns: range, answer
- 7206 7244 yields 11.8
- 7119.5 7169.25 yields 11.2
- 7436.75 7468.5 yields 12.9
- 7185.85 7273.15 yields 11.9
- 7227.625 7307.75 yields 12.3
